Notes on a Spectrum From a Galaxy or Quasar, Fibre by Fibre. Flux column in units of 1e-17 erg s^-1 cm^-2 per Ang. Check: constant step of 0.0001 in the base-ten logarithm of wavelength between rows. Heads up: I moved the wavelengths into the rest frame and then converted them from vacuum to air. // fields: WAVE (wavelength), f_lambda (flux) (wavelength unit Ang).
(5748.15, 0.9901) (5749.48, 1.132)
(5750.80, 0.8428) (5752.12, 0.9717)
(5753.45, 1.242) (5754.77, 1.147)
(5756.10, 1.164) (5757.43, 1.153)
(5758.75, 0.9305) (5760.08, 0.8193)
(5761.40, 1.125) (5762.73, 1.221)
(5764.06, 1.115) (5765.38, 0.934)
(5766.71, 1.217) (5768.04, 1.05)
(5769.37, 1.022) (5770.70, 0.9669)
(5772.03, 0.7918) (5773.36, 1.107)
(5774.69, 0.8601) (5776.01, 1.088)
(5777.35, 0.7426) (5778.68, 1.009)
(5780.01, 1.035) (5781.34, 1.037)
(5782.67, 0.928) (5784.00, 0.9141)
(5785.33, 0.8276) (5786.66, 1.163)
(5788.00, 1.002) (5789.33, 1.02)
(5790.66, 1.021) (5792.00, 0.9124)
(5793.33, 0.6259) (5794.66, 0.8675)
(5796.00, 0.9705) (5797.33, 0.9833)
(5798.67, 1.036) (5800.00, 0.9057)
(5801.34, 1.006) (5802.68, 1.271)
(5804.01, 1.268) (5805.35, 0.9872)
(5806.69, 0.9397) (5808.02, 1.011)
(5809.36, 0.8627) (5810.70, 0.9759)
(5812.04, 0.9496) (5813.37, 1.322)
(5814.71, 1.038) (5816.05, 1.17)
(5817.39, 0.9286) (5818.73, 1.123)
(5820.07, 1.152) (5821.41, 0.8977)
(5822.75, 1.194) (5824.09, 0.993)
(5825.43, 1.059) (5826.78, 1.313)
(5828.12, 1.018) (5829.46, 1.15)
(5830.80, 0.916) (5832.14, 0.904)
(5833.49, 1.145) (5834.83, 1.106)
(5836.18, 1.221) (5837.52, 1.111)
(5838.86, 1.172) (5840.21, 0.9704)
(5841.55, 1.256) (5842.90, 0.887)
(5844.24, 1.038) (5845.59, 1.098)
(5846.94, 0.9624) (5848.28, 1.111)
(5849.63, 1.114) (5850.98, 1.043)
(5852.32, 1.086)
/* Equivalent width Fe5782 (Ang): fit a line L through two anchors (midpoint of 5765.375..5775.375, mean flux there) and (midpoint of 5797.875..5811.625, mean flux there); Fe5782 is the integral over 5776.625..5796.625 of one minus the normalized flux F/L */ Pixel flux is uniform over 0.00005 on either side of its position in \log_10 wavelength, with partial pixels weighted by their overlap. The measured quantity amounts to 1.4 Ang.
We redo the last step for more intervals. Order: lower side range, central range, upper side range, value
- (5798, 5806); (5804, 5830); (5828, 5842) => 0.5 Ang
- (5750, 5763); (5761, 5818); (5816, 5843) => 3.4 Ang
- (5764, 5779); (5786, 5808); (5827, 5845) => 0.5 Ang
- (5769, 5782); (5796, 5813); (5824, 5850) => 0.0 Ang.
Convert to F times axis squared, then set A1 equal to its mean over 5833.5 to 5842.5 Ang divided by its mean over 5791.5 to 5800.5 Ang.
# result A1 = 1.28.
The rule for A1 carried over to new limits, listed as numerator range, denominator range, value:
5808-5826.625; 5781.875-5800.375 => 1.13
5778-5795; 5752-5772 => 0.90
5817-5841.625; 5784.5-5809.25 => 1.11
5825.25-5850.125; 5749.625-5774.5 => 1.06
